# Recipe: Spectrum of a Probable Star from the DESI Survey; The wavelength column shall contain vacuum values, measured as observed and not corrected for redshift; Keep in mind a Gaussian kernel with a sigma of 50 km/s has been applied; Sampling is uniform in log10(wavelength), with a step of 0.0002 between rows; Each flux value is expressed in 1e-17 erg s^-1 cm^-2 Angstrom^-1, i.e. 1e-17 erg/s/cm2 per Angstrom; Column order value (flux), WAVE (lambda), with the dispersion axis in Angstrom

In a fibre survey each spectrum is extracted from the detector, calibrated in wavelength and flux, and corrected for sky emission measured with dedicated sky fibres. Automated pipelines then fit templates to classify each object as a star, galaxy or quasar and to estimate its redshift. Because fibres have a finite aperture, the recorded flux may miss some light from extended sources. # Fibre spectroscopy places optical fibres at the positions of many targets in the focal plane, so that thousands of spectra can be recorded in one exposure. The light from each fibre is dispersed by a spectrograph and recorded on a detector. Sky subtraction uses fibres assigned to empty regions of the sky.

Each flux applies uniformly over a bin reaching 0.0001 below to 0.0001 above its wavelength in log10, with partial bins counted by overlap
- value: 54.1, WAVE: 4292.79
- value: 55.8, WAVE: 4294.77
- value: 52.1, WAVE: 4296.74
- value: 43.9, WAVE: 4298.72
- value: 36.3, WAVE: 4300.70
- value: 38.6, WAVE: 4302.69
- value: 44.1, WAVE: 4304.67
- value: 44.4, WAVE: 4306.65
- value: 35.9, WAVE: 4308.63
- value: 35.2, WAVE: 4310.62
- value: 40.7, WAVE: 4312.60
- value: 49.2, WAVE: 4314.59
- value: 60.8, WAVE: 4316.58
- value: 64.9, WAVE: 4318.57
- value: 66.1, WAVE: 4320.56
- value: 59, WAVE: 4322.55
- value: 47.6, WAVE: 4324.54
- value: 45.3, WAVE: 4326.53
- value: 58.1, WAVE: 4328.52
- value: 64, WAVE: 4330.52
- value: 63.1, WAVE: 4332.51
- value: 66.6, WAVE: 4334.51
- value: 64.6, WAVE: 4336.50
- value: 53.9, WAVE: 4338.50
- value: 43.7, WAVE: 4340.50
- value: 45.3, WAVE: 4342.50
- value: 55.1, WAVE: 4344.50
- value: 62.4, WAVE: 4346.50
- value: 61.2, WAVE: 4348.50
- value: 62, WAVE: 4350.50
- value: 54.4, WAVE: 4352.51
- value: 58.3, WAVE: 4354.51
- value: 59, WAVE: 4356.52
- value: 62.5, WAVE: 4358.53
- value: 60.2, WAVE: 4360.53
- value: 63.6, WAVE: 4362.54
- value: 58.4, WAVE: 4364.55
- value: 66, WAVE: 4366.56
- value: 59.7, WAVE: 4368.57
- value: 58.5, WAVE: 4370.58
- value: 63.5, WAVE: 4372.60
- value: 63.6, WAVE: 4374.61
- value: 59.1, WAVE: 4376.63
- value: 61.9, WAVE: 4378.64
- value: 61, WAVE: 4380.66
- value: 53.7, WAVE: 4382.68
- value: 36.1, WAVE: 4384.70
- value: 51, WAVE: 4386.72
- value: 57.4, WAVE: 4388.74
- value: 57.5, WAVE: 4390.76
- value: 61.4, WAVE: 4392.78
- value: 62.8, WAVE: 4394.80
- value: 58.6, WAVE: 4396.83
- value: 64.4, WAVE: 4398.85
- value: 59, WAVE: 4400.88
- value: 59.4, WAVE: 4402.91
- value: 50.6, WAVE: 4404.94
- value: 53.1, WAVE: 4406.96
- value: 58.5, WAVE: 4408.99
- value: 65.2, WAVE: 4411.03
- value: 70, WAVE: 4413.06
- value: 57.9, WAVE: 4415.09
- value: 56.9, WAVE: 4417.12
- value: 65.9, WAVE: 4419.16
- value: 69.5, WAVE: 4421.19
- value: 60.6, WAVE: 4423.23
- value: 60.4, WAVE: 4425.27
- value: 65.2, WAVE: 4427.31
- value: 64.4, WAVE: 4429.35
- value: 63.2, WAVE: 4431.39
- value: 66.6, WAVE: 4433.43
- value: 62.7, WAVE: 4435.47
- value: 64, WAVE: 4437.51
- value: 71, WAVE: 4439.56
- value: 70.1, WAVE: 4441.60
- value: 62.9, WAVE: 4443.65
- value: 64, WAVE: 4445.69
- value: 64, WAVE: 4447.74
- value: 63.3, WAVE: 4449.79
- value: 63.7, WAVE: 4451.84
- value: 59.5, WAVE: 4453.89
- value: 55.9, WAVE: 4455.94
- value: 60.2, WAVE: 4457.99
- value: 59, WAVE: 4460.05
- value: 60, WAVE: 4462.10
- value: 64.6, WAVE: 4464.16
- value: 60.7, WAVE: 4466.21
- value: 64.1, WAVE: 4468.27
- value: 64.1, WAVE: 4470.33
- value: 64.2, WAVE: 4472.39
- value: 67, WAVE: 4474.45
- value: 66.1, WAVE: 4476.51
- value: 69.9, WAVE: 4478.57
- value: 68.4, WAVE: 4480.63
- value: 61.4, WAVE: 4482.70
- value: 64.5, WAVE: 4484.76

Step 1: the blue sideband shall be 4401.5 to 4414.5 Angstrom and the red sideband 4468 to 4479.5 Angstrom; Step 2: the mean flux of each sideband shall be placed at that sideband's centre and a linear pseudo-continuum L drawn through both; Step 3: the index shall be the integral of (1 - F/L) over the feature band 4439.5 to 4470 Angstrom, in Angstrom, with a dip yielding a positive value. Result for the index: 0.67 Angstrom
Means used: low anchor 59.4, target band 62.6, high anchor 66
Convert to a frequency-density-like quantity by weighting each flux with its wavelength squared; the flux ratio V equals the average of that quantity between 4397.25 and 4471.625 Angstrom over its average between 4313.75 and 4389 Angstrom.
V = 1.12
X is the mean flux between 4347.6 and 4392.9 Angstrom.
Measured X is 58.6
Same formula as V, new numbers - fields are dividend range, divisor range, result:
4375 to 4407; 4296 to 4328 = 1.23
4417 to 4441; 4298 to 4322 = 1.45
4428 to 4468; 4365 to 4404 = 1.11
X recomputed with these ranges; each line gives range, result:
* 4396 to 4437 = 61.7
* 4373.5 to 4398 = 57.1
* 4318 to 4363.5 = 58.2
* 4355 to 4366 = 60.8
